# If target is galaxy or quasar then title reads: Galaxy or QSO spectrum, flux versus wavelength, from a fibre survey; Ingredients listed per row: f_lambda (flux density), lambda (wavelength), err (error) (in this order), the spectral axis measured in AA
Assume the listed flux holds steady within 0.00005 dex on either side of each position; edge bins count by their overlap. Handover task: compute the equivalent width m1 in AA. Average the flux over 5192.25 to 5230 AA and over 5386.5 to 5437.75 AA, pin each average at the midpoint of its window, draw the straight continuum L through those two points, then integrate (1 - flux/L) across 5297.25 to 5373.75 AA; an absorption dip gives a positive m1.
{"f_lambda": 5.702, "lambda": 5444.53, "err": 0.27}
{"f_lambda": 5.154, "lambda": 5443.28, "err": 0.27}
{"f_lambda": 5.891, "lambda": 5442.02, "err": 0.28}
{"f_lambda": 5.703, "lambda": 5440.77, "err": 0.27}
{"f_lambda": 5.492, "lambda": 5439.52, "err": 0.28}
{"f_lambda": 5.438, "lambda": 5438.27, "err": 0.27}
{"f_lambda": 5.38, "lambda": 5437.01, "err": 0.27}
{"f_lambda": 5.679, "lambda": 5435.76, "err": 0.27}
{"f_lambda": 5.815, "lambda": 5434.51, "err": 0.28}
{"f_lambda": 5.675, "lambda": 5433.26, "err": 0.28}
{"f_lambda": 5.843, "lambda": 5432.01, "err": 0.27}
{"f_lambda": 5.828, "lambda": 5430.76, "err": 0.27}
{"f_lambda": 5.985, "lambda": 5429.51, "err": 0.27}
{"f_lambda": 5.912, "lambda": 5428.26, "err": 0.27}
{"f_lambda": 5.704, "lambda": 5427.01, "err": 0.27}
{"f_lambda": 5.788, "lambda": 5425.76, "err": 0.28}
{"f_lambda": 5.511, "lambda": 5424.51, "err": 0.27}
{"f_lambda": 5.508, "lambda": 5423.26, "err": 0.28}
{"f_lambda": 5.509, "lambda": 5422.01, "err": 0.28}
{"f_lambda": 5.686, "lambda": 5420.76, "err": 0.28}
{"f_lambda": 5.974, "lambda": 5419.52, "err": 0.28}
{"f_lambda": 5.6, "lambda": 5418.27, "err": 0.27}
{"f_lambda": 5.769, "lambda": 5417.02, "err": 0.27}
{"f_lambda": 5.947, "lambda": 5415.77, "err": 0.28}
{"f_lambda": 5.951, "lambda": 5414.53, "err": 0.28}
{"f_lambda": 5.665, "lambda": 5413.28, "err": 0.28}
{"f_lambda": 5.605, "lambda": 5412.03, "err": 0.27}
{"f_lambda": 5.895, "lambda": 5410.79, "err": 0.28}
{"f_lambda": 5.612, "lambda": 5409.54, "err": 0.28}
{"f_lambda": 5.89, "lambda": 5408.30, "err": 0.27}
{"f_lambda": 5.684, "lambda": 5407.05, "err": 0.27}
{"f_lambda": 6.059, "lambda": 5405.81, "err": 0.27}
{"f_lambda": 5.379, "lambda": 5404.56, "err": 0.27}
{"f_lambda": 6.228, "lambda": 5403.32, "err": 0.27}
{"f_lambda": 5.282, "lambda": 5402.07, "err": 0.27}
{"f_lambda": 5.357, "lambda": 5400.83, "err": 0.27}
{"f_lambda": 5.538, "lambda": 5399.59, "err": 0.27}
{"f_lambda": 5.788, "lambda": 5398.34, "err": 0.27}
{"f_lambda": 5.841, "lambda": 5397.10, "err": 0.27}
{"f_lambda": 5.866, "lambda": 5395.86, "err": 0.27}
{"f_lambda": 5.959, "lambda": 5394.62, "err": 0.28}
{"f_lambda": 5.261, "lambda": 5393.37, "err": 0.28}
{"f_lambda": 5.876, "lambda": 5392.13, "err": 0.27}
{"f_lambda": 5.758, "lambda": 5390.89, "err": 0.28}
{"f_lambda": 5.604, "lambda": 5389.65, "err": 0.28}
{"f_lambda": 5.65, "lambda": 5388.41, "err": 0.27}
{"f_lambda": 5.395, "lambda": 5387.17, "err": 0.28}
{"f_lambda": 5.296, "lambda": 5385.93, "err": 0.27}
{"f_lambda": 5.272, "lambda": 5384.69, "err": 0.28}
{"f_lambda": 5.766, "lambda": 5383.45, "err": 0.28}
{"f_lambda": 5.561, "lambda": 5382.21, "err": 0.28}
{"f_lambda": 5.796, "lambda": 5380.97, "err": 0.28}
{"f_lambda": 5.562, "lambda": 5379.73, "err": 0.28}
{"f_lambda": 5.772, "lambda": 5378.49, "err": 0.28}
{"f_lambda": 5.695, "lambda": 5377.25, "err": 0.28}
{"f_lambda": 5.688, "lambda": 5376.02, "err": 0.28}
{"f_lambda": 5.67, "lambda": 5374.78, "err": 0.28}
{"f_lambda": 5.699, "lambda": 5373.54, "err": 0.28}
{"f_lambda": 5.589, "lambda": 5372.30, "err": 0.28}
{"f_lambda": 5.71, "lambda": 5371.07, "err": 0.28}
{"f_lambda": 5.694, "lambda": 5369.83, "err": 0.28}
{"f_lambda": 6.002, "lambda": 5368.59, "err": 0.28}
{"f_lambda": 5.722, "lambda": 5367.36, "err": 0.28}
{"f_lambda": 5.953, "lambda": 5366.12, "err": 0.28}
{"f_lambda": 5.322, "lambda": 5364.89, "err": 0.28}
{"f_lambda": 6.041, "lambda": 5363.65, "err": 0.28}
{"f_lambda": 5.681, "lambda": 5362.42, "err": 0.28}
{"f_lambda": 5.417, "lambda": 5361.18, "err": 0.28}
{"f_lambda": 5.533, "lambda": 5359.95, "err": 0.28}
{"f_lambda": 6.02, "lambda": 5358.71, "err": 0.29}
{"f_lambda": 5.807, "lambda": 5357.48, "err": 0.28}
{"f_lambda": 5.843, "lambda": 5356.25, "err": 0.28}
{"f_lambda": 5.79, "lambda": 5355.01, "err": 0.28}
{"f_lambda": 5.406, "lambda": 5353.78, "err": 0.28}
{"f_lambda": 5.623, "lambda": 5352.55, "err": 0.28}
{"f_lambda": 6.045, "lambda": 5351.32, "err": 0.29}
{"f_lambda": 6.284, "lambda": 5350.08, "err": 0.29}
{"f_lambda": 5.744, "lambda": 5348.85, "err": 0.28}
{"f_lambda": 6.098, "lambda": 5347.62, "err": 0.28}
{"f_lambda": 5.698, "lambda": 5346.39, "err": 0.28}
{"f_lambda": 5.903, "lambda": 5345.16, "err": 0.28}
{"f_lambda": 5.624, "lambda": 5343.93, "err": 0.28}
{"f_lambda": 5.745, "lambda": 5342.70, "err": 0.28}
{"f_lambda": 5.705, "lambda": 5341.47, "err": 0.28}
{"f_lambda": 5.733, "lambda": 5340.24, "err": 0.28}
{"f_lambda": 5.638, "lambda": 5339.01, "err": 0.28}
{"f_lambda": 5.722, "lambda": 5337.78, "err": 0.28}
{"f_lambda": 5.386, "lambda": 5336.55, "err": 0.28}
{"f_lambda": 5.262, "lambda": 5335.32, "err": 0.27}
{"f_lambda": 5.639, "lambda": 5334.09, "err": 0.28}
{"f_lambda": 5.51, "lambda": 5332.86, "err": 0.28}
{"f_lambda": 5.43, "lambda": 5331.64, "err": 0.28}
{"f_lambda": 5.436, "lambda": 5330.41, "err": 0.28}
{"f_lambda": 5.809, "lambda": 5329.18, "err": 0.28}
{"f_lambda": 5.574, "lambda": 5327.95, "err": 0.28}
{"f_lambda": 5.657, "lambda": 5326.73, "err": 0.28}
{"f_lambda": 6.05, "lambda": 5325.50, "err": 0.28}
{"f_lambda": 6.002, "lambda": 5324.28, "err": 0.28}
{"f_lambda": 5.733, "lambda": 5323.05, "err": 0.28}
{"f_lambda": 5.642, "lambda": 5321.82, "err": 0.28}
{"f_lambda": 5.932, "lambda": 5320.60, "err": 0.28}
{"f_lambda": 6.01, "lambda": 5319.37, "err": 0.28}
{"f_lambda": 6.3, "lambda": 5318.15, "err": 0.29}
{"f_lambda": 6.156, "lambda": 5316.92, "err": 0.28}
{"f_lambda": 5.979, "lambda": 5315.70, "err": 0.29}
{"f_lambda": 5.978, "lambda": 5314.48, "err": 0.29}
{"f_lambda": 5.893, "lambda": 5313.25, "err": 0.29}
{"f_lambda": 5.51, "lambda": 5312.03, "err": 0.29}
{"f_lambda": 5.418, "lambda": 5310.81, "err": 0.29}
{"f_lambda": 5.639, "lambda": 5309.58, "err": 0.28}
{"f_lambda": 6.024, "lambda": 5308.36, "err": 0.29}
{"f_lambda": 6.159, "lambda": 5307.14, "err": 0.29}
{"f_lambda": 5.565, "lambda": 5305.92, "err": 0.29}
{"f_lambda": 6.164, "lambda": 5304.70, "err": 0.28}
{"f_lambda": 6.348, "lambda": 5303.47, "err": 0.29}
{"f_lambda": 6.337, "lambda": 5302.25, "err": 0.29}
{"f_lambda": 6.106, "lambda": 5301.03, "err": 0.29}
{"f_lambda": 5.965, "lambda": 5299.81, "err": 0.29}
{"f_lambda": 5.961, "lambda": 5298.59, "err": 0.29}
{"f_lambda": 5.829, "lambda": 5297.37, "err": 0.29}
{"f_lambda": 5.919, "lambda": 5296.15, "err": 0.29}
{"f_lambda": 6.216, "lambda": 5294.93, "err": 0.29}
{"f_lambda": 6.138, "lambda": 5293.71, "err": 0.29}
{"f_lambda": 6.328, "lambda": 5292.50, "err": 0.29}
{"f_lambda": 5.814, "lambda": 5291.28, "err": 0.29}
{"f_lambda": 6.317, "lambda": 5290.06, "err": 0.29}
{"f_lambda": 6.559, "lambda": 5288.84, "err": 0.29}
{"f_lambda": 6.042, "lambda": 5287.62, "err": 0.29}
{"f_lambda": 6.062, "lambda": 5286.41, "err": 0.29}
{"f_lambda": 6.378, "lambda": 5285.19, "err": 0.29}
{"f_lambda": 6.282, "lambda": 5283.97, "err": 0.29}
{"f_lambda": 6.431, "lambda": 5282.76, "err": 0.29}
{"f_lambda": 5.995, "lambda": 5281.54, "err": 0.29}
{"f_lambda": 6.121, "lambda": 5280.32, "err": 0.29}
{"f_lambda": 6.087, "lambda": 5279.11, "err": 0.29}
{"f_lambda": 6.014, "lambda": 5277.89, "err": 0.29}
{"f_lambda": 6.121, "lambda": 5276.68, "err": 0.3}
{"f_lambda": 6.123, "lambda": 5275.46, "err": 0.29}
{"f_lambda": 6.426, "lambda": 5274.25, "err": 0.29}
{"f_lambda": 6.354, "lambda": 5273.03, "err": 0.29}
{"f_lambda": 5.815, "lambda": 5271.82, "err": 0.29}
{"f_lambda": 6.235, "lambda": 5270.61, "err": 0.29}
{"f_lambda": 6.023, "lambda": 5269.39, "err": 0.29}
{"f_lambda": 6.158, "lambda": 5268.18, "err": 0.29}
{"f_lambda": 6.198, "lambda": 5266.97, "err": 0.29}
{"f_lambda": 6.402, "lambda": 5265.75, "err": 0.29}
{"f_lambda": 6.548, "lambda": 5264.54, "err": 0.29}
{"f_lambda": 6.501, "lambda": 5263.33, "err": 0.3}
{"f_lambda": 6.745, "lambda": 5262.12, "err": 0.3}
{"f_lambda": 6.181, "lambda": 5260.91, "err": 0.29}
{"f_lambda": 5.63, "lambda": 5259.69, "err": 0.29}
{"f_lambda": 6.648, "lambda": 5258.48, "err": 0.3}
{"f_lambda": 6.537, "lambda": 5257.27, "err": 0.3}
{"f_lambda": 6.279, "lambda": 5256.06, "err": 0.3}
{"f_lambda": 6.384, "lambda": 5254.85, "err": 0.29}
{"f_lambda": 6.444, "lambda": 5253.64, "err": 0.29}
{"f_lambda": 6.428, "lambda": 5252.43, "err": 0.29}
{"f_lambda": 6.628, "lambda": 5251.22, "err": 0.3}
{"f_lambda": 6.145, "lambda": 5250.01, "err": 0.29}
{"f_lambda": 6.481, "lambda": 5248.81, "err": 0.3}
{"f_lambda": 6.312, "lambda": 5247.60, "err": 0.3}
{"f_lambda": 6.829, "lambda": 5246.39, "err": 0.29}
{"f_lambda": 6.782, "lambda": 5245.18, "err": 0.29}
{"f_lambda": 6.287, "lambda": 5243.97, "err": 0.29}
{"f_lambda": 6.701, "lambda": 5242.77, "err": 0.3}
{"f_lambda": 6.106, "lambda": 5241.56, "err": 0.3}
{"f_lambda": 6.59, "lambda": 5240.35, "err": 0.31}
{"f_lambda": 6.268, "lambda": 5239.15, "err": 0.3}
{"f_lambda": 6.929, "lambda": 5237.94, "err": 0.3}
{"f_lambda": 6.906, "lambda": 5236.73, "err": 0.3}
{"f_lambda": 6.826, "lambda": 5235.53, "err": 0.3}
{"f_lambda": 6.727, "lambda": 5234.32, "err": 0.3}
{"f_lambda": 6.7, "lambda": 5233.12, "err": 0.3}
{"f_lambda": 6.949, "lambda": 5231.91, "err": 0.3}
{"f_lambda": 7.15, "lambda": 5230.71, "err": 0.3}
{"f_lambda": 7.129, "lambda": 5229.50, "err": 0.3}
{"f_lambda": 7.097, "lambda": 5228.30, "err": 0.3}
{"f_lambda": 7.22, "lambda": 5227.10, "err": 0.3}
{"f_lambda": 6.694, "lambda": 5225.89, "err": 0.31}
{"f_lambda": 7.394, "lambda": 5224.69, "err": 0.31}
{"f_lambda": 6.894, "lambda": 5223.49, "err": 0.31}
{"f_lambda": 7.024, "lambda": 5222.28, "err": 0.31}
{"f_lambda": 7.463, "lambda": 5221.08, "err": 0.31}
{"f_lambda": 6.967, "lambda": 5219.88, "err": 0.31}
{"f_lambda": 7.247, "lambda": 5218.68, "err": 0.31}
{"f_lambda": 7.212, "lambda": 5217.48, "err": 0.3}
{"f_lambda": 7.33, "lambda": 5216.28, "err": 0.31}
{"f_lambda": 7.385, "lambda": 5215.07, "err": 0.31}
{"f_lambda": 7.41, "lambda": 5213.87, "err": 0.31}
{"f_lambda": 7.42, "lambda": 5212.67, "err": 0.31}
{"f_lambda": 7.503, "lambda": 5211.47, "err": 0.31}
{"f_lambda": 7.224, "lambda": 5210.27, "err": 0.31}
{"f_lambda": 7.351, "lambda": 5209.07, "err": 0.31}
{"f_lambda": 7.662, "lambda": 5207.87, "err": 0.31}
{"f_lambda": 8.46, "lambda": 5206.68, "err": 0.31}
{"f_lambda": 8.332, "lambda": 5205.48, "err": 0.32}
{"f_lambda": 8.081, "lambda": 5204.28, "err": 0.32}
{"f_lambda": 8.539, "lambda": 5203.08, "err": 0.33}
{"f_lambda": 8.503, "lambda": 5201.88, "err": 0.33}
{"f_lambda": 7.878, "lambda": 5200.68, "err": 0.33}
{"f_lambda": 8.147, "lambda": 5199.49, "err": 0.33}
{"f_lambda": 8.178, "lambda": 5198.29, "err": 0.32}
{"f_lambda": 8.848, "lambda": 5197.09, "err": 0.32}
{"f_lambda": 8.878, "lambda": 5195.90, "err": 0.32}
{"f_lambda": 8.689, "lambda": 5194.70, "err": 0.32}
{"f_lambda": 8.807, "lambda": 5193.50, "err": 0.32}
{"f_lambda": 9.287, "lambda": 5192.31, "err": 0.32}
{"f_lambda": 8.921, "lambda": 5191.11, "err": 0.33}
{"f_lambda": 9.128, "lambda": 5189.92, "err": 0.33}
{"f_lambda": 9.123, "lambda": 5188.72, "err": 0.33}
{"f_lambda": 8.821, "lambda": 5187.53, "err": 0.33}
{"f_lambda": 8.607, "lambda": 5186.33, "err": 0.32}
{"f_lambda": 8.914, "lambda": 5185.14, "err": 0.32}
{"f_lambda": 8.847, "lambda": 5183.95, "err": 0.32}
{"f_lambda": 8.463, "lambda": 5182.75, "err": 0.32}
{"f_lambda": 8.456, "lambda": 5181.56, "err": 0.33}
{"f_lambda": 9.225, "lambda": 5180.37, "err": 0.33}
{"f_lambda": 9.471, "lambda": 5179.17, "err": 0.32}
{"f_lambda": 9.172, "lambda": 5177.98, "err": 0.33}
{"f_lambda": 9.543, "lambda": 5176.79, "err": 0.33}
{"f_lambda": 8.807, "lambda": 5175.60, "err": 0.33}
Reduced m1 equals 8.1 AA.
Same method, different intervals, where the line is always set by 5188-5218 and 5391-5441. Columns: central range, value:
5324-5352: 3.8 AA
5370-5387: 1.5 AA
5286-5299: 1.9 AA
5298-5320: 3.1 AA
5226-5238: 1.4 AA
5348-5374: 2.4 AA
